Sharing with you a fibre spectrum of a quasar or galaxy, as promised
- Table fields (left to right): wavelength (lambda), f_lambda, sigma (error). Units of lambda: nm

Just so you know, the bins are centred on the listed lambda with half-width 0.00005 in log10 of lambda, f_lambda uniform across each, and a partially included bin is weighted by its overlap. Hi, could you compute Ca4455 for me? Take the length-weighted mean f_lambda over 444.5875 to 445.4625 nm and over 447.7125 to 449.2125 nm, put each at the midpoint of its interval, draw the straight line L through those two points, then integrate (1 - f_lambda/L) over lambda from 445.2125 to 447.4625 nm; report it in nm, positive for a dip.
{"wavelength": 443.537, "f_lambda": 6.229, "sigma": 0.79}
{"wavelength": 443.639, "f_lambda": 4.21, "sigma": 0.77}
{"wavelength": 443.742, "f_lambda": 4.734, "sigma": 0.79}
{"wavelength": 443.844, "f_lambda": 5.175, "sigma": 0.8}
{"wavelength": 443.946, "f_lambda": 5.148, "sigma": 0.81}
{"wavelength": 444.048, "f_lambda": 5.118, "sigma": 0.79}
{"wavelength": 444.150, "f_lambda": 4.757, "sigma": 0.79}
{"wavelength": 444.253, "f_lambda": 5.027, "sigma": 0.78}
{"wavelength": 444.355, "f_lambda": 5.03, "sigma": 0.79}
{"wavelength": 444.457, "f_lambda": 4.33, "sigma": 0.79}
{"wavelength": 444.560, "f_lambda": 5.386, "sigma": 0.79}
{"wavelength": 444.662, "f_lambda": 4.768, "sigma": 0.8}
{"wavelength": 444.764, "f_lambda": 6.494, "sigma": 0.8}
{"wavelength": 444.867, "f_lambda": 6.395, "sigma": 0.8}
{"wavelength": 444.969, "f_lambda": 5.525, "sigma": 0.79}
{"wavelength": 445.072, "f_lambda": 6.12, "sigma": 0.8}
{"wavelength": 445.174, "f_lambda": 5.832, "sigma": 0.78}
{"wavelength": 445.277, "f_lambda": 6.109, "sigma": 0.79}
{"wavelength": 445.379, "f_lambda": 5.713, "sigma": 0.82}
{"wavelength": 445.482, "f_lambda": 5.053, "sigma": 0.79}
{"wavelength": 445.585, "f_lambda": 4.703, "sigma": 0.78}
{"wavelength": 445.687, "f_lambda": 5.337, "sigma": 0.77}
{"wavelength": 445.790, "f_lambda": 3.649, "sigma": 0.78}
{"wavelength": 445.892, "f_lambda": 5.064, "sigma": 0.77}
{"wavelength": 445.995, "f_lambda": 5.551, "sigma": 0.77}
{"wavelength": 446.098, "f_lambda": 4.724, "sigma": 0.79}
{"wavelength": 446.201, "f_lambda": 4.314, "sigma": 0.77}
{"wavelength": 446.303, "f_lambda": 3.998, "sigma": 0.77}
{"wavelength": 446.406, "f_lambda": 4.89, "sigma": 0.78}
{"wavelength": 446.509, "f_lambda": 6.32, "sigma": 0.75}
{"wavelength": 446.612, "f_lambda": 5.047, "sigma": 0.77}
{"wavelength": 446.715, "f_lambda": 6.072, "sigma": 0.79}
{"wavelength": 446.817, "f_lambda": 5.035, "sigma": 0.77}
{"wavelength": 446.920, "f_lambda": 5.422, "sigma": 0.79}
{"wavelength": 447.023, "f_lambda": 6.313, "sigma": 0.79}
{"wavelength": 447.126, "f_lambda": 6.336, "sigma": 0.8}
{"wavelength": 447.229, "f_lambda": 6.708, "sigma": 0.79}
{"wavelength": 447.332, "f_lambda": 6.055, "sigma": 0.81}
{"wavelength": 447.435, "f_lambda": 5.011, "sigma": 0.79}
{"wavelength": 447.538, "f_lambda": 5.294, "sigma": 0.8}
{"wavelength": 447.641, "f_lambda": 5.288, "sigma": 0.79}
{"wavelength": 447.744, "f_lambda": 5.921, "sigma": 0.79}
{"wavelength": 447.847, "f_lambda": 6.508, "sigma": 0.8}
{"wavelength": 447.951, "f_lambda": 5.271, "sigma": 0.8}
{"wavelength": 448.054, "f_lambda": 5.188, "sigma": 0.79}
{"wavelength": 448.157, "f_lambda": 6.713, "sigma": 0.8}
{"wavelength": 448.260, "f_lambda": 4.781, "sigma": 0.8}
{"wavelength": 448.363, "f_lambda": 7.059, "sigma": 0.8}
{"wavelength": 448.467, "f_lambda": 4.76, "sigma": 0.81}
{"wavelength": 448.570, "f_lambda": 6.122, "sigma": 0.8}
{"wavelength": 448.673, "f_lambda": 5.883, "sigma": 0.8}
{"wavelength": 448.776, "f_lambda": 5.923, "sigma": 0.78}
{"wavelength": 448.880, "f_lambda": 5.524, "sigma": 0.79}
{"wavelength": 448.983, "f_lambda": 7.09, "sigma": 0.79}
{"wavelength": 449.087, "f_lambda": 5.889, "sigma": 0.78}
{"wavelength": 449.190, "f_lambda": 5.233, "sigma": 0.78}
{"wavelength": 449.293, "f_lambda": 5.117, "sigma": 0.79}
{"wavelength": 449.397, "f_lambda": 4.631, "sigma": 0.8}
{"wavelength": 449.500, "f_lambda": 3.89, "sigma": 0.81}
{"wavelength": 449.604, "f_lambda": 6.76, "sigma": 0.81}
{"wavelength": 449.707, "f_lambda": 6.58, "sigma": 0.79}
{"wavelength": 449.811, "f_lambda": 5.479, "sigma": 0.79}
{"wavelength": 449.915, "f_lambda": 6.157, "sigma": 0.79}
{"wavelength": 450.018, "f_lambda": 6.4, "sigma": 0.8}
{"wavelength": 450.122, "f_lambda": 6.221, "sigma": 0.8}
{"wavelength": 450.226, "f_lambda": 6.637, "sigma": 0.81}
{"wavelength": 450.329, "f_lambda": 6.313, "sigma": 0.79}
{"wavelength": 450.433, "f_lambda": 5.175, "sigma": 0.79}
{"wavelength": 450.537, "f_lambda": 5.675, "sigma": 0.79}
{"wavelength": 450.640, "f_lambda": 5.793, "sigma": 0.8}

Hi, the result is 0.19 nm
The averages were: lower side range 5.83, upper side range 5.87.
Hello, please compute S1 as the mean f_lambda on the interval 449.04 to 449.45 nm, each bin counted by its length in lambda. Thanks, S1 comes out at 5.21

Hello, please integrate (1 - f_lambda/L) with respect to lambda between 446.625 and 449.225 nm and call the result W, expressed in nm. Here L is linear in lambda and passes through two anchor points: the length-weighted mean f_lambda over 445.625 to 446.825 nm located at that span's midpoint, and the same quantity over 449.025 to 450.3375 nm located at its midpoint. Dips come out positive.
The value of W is -0.21 nm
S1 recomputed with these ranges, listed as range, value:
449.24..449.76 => 5.4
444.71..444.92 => 6.42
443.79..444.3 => 5.04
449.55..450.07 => 6.26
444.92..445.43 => 5.86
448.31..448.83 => 5.94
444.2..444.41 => 5.01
